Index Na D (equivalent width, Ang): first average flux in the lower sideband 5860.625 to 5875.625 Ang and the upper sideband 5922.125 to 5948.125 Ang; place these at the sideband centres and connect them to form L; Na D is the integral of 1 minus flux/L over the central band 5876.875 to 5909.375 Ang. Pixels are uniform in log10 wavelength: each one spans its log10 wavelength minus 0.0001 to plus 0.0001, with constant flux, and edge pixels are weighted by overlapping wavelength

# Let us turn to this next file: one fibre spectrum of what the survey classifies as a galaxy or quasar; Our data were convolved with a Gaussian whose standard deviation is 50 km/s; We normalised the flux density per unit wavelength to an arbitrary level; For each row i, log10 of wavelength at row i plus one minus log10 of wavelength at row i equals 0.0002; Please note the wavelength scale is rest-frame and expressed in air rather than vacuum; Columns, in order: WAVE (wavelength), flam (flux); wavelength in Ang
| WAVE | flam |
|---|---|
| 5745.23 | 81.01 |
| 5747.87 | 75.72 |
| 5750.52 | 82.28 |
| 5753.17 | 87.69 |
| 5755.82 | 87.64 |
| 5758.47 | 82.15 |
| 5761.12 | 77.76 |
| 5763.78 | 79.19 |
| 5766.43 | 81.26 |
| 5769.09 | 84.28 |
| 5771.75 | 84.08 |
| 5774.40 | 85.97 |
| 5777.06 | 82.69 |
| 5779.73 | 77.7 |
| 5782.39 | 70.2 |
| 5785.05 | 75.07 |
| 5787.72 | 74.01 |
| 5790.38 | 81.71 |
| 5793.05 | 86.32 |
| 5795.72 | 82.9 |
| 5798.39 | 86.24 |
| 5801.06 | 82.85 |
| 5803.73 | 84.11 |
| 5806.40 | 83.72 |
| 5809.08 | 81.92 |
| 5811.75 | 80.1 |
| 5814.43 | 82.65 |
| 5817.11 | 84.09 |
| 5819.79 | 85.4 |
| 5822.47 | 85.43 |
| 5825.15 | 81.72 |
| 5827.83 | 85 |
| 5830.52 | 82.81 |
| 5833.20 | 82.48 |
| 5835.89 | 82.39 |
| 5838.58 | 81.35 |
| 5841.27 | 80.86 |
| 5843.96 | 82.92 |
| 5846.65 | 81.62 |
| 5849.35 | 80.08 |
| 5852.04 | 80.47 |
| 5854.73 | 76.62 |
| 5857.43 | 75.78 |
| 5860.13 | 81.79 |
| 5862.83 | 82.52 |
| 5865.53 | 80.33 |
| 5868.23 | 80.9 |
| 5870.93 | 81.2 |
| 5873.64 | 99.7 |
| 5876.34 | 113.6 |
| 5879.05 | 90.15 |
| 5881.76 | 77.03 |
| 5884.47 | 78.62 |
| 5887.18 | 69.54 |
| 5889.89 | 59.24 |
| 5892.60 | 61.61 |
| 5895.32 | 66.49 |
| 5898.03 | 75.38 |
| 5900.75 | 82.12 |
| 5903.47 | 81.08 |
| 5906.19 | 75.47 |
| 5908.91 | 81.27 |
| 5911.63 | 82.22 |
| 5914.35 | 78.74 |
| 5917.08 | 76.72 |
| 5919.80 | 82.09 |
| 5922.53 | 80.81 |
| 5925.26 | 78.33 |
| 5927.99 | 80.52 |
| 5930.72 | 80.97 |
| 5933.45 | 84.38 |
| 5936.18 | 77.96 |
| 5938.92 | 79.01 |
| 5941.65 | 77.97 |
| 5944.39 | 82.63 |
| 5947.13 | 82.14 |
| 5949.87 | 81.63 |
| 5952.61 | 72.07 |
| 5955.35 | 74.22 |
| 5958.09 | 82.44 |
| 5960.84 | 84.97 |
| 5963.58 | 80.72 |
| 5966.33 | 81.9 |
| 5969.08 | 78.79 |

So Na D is 3.2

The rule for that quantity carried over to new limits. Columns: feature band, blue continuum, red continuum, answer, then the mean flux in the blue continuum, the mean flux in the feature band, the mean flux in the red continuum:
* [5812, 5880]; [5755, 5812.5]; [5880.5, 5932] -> -4.5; 81.4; 84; 76.2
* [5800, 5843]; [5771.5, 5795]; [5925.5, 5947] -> -1.7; 79.6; 82.9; 80.5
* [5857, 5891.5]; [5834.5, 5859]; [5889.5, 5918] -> -2.0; 80.2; 82.4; 75.1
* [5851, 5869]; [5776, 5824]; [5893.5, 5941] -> 0.1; 81.5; 79.7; 78.9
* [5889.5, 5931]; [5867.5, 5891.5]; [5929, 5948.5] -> 2.6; 83.2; 76.7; 80.7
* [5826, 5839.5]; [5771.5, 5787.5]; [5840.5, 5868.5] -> -0.5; 78.6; 82.8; 80.3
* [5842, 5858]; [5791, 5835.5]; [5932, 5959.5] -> 0.5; 83.6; 79.8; 79.5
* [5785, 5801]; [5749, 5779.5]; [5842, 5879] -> 0.3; 82.9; 81.7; 84.6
